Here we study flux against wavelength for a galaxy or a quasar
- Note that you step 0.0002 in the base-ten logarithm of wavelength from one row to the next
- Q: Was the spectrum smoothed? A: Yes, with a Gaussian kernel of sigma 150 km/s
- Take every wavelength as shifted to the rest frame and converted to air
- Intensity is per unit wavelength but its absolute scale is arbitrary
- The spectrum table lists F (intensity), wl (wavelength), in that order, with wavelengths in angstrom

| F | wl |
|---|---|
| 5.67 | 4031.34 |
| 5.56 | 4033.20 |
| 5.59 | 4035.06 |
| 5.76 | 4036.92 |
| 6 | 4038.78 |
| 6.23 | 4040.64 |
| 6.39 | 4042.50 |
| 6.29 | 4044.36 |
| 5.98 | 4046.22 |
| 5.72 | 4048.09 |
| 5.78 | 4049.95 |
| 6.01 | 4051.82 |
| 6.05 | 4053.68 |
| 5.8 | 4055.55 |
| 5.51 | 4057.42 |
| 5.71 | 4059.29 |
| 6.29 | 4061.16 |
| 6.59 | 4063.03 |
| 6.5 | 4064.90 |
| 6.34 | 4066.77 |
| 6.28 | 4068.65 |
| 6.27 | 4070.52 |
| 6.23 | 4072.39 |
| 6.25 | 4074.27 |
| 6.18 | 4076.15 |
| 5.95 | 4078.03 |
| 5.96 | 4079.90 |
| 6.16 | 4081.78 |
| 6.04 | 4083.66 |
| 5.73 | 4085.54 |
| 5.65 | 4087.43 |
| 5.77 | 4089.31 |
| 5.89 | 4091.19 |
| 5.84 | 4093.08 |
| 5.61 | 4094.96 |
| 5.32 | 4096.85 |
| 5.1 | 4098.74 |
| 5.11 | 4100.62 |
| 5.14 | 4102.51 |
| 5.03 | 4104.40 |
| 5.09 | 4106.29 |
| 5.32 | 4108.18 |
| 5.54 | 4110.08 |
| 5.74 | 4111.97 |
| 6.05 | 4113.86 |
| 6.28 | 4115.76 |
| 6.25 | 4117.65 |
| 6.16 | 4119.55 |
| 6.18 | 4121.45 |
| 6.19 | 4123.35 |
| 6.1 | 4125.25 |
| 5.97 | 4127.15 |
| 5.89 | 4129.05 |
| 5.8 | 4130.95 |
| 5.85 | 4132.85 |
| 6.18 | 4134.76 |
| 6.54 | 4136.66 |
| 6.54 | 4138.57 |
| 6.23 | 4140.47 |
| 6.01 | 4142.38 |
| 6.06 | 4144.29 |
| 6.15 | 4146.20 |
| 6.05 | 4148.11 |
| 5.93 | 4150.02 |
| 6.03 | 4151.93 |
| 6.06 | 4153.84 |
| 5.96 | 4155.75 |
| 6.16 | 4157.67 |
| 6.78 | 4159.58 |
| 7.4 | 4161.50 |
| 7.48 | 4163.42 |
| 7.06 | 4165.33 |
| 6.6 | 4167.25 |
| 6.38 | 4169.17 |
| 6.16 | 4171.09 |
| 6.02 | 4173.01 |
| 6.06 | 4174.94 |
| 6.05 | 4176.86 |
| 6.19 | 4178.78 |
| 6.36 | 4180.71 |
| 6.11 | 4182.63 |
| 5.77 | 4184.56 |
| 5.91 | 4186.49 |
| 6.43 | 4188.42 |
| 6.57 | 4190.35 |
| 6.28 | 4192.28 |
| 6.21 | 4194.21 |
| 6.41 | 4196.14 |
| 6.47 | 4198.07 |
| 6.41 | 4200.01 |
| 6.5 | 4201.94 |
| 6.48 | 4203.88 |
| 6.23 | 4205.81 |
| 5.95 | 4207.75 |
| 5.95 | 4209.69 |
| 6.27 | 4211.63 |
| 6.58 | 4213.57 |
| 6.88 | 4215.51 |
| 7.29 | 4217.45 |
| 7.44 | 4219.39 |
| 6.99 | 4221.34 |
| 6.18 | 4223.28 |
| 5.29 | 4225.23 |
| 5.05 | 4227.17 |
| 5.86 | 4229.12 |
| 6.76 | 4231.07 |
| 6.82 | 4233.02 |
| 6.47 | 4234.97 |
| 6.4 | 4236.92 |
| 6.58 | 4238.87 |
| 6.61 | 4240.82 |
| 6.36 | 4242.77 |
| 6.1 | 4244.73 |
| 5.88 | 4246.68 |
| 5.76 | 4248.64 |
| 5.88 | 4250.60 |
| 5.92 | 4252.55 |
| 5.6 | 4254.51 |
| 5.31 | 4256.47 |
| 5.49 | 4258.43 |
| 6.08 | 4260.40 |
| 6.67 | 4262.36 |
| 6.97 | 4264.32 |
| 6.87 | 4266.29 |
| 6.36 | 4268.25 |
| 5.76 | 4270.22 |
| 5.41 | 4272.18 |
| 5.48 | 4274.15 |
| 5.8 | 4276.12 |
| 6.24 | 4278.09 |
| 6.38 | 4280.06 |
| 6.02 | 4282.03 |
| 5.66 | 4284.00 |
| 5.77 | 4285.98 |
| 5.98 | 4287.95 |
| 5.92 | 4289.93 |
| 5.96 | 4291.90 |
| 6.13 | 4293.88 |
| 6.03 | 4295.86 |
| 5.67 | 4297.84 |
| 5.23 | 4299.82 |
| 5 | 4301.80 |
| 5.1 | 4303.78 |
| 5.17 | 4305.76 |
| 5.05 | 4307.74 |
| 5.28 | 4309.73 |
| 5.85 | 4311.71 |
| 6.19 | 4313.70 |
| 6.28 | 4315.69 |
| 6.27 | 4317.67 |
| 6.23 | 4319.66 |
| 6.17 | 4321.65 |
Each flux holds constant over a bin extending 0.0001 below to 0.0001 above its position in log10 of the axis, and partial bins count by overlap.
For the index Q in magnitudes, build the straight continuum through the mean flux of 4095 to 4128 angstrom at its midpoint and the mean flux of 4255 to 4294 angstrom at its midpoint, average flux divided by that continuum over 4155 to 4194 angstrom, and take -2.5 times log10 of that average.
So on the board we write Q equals -0.10 mag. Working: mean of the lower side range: 5.68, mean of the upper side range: 6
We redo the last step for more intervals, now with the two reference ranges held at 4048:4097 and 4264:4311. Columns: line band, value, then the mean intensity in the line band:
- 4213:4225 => -0.16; 6.8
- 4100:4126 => 0.04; 5.73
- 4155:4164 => -0.14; 6.74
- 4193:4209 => -0.08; 6.33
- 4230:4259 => -0.06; 6.14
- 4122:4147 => -0.03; 6.12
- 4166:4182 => -0.06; 6.24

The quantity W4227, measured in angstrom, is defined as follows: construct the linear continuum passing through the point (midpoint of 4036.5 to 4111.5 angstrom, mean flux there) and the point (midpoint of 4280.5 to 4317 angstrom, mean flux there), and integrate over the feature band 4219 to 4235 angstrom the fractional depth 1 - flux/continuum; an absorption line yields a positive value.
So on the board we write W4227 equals -1.4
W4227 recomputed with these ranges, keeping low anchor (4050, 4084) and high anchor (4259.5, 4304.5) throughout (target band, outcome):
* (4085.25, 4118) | 2.78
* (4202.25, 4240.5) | -2.63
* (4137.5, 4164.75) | -1.42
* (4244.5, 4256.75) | 0.37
